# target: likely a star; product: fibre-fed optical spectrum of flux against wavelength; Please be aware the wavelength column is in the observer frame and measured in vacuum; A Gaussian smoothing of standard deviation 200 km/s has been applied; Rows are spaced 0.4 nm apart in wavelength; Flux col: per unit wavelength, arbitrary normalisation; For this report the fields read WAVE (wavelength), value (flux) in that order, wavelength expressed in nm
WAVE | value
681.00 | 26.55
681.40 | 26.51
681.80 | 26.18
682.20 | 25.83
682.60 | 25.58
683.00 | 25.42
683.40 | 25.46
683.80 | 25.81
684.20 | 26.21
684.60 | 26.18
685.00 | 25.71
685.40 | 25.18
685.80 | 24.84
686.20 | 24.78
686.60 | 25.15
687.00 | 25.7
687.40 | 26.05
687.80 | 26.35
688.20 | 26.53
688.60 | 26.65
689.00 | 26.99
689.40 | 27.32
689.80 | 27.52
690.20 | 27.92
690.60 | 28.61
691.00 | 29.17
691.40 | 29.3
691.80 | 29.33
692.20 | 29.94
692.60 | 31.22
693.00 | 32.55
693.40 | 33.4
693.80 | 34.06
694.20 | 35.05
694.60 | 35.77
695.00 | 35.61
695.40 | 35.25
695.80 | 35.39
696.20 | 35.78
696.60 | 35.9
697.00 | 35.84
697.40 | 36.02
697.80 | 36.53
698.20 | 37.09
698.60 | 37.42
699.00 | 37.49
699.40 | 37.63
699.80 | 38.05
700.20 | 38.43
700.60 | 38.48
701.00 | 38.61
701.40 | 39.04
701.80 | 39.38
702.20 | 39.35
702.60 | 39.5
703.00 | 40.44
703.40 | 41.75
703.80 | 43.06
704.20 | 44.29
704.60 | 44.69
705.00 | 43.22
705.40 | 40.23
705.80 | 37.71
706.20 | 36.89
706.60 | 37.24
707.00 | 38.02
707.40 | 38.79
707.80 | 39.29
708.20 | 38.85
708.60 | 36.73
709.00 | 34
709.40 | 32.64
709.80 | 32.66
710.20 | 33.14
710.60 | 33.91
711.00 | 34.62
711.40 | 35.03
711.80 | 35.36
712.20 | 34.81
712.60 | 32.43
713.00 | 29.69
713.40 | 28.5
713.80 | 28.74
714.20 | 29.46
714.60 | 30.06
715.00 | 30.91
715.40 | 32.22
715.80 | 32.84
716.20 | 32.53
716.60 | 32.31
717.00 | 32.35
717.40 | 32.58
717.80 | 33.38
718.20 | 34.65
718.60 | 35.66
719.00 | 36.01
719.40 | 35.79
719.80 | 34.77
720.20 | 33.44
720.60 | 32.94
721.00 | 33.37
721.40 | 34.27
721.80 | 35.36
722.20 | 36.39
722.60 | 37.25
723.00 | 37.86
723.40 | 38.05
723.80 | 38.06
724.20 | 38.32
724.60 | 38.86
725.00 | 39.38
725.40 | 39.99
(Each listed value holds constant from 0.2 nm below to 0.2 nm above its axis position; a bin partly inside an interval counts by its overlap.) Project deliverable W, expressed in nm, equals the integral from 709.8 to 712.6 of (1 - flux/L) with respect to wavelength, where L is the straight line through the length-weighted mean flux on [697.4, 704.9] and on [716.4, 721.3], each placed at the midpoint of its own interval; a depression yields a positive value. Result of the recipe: 0.16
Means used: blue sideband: 39.5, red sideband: 33.9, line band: 34.2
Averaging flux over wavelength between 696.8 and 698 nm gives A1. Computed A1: 36.1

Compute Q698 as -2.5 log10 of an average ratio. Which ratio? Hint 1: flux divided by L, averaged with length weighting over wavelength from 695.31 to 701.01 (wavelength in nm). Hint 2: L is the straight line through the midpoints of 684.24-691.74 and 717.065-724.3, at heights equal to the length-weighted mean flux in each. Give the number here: -0.25 mag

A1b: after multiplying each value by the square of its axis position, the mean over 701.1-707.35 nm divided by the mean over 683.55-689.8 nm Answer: 1.63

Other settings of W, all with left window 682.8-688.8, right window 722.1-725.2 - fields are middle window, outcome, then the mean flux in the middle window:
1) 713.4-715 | 0.25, 29.5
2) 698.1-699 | -0.22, 37.3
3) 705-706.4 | -0.29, 39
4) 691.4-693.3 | -0.20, 30.7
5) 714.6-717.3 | 0.27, 32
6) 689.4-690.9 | -0.05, 28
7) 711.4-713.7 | 0.15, 32.3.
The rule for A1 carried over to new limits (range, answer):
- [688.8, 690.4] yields 27.4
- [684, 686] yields 25.6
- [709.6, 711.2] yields 33.6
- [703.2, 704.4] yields 43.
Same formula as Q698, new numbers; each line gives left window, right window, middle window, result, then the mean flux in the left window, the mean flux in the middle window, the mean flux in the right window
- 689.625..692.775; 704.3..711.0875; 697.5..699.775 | -0.14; 29.1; 37.2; 37.4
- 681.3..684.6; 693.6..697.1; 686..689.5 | 0.13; 25.9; 26.1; 35.4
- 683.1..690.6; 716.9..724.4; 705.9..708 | -0.20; 26.2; 38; 35.3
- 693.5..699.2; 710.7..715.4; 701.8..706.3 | -0.20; 35.9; 41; 31.8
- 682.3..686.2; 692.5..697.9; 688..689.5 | 0.10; 25.6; 26.8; 34.9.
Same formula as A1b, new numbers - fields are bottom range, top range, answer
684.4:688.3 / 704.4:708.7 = 1.63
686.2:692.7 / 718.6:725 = 1.44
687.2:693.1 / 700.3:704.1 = 1.46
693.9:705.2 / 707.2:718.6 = 0.90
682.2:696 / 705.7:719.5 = 1.26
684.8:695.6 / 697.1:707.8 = 1.39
